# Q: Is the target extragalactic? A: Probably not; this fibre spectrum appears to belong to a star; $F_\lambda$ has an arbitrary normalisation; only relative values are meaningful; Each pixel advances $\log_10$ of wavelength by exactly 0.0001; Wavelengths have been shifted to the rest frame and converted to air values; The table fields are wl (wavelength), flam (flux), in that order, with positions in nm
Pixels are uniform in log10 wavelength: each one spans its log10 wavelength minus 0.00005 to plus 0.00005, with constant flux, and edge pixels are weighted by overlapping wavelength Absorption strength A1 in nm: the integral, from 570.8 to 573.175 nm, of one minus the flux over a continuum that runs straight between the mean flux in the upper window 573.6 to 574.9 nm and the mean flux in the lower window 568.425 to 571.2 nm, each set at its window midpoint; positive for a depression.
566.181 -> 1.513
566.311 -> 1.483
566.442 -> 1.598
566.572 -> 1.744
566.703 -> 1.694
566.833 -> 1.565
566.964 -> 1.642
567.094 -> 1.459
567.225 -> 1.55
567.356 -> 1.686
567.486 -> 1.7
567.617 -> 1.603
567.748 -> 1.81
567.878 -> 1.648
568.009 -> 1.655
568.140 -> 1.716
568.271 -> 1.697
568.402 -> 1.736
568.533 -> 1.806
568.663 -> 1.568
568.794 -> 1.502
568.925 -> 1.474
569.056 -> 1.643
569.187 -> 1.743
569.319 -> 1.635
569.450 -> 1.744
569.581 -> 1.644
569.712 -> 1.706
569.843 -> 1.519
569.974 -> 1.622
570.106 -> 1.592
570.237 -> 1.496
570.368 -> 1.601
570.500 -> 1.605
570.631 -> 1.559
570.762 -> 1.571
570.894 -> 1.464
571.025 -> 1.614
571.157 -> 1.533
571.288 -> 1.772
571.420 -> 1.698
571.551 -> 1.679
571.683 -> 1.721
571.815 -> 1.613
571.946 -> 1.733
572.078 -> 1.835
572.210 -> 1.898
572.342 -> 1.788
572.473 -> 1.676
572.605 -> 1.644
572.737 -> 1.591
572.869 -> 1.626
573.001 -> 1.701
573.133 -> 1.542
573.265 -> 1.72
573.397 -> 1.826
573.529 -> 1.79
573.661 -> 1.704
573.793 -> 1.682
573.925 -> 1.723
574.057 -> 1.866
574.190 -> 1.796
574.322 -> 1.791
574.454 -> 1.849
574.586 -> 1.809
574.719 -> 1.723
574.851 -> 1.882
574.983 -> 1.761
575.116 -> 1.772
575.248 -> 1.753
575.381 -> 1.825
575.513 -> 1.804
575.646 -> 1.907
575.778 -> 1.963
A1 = 0.02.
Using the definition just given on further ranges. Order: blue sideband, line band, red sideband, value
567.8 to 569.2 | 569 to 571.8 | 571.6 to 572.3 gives 0.14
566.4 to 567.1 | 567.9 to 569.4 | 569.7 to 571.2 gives -0.05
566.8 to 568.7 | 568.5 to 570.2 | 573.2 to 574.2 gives 0.06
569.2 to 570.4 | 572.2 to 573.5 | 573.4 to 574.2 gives 0.03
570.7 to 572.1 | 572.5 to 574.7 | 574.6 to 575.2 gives 0.01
